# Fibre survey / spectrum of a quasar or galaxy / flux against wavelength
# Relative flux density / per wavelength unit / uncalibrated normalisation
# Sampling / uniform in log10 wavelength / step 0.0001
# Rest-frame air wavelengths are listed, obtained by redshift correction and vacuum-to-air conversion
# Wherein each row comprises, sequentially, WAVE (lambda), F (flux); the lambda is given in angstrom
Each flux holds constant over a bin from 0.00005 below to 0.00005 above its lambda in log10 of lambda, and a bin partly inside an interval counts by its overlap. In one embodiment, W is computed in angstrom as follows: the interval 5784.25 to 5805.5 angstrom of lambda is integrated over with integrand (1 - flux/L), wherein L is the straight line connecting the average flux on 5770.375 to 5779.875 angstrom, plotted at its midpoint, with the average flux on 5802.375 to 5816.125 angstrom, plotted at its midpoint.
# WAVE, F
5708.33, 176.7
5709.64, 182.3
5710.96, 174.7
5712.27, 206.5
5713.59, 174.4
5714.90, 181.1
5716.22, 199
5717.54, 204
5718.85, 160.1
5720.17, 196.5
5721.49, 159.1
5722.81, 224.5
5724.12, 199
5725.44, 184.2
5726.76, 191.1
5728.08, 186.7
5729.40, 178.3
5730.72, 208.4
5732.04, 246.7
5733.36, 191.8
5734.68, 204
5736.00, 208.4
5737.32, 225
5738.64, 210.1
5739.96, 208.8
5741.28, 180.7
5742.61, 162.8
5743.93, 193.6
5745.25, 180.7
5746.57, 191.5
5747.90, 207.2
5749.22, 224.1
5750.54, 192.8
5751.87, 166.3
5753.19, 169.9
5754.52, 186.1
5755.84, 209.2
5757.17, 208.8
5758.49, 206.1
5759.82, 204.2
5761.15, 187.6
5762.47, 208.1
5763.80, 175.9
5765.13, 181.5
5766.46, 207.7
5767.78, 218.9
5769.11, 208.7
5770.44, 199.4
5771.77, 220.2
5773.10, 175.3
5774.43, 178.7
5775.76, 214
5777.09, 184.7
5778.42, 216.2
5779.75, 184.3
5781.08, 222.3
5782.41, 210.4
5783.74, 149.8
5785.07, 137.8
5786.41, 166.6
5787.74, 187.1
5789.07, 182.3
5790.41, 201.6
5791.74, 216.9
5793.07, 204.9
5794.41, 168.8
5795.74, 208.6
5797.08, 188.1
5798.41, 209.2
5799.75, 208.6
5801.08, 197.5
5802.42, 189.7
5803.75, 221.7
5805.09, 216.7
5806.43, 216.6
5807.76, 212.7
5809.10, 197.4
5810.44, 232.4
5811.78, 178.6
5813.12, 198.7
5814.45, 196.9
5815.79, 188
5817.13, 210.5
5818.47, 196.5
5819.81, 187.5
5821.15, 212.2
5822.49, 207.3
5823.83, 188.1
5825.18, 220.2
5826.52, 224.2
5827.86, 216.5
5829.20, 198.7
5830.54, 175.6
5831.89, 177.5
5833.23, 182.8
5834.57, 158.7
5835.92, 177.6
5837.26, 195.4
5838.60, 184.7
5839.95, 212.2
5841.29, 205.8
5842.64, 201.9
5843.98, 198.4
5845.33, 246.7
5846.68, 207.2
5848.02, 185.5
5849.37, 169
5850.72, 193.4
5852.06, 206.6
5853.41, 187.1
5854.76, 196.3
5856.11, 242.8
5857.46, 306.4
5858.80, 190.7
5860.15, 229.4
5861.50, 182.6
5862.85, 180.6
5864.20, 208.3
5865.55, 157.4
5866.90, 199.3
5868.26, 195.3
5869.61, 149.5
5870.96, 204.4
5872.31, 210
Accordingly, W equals 0.9 angstrom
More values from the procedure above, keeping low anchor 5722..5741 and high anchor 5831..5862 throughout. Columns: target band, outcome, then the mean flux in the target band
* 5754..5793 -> 1.6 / 195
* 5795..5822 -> -0.1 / 203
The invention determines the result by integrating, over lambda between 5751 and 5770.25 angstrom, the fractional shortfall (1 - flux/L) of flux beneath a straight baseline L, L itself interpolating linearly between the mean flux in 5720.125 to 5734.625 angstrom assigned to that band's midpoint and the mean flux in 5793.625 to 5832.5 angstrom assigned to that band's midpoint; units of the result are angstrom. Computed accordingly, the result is 0.3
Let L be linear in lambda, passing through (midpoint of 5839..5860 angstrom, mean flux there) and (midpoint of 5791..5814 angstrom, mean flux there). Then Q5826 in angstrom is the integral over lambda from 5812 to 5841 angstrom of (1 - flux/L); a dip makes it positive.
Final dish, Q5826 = 1.6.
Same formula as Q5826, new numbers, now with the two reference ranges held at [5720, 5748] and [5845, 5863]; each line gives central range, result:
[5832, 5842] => 1.0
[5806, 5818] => 0.1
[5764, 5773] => -0.1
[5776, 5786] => 0.7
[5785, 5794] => 0.6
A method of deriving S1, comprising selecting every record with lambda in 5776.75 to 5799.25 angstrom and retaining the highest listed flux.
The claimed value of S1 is 222.3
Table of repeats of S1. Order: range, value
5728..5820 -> 246.7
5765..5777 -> 220.2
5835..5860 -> 306.4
